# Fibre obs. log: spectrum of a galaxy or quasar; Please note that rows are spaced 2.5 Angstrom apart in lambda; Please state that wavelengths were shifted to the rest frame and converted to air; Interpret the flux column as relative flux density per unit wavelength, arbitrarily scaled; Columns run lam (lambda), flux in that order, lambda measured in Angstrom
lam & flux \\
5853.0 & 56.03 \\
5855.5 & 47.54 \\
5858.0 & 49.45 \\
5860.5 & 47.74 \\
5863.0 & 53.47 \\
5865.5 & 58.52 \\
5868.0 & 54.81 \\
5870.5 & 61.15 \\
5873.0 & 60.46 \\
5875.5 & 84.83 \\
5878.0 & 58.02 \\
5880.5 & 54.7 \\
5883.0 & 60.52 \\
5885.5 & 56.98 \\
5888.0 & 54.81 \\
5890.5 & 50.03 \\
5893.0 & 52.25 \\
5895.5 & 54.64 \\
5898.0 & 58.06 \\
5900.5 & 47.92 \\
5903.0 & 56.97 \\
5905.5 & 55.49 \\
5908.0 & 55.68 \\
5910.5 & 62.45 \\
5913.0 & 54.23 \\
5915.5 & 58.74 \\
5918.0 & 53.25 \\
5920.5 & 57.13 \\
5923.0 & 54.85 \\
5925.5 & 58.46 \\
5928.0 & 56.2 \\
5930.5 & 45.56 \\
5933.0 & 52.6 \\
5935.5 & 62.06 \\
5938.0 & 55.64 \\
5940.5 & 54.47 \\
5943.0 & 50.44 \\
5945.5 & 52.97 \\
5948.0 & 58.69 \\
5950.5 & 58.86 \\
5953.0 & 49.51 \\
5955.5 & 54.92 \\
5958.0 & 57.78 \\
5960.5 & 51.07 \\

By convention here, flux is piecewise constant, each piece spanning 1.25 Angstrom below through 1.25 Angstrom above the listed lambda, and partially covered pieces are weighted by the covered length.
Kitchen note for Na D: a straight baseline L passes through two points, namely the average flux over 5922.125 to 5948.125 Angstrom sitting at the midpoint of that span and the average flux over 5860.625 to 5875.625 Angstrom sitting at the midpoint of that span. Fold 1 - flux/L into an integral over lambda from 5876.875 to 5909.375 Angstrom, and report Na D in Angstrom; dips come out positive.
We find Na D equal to 1.41 Angstrom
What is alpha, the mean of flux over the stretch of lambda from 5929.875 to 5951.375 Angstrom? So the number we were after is 54.8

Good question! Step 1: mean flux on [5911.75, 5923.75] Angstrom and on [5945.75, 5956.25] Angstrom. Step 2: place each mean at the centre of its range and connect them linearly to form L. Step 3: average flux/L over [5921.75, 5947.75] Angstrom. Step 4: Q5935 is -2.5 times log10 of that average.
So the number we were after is 0.02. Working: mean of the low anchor 55.7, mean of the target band 54.5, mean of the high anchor 55.3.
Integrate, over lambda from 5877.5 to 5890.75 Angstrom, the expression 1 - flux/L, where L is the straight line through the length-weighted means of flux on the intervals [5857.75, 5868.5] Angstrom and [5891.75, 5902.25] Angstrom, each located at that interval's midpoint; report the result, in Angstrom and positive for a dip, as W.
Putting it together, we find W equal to -0.7 Angstrom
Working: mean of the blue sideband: 53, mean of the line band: 56.2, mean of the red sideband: 53.4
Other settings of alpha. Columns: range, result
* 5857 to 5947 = 56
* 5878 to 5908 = 54.9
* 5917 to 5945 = 54.6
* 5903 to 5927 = 56.7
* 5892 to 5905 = 54.1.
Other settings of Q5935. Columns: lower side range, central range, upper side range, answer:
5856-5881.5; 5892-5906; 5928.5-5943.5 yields 0.038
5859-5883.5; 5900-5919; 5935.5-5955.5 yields 0.021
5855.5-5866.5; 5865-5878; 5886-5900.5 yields -0.214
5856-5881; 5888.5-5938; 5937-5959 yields 0.022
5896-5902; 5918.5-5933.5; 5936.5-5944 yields -0.009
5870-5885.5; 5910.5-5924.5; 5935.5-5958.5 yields 0.040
